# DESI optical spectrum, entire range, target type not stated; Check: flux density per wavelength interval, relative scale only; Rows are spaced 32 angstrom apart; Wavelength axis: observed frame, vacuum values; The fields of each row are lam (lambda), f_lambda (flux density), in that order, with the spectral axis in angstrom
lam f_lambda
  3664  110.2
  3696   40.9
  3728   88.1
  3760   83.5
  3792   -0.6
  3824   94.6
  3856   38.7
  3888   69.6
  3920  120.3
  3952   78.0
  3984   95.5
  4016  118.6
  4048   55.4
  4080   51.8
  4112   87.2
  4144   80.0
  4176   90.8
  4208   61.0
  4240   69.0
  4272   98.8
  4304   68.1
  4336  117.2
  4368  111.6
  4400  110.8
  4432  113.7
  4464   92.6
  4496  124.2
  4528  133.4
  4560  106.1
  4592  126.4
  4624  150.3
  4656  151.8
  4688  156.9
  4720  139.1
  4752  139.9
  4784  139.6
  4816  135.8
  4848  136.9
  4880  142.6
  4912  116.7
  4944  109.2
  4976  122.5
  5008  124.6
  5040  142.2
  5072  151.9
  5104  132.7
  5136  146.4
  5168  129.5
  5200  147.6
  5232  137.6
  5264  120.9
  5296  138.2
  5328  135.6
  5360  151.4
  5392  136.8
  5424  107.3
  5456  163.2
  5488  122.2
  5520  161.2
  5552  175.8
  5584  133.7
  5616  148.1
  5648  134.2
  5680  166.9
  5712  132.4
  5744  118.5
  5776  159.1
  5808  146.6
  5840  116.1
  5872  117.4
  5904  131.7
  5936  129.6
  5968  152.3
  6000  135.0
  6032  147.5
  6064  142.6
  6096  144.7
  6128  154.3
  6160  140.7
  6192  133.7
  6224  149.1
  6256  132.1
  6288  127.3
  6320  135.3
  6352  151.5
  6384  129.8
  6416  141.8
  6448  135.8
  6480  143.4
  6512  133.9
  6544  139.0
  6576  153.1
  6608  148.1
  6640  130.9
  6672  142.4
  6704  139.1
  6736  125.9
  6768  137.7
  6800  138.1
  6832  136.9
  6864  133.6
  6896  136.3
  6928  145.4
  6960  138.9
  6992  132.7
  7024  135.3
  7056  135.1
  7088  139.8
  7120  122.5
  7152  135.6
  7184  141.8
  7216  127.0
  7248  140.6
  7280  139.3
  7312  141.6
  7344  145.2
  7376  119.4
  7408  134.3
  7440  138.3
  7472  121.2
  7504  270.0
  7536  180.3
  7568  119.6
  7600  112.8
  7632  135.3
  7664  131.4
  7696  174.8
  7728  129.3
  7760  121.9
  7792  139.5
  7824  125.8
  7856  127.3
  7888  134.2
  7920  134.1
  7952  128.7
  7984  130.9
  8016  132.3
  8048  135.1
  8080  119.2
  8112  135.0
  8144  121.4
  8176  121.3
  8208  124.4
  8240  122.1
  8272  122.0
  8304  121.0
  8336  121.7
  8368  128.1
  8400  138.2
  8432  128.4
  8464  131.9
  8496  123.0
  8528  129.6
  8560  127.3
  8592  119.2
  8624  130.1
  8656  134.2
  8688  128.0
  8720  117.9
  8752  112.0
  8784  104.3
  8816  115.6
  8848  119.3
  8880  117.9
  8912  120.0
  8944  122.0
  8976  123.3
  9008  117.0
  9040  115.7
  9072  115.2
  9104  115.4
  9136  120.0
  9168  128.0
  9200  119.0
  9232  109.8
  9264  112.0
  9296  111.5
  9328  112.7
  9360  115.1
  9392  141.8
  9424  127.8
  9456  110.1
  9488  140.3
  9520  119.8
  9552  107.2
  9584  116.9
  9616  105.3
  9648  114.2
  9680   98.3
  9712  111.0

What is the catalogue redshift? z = 0.14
